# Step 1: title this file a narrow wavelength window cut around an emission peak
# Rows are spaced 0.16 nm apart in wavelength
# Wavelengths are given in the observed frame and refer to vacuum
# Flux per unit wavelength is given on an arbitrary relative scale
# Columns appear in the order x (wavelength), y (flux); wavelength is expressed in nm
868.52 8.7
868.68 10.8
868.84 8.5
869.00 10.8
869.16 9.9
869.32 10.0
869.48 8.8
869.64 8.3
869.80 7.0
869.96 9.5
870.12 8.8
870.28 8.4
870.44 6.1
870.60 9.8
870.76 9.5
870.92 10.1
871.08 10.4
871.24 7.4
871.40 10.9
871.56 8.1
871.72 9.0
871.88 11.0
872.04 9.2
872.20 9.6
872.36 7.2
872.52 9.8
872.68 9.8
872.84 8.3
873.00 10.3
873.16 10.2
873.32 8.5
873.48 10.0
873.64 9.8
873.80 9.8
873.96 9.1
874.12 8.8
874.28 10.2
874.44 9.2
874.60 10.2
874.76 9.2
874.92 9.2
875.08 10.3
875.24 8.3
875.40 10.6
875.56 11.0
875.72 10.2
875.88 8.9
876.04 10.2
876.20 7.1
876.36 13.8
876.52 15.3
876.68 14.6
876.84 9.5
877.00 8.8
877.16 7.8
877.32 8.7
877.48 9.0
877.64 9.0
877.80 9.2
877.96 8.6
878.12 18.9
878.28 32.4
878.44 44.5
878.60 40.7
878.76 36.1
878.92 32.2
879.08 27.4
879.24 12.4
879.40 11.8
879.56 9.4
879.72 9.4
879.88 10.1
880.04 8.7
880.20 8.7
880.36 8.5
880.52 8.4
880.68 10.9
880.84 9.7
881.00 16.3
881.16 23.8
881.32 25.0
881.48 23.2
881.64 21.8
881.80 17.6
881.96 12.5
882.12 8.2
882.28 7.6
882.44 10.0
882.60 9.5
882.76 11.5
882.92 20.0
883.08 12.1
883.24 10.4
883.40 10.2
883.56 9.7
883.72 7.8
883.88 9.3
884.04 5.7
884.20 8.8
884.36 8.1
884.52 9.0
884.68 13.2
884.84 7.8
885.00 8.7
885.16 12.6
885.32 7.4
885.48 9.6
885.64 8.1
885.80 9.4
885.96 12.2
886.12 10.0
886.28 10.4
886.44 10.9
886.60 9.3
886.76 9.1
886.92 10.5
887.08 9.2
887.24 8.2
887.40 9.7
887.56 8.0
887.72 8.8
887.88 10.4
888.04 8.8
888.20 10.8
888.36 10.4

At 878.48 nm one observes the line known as Halpha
